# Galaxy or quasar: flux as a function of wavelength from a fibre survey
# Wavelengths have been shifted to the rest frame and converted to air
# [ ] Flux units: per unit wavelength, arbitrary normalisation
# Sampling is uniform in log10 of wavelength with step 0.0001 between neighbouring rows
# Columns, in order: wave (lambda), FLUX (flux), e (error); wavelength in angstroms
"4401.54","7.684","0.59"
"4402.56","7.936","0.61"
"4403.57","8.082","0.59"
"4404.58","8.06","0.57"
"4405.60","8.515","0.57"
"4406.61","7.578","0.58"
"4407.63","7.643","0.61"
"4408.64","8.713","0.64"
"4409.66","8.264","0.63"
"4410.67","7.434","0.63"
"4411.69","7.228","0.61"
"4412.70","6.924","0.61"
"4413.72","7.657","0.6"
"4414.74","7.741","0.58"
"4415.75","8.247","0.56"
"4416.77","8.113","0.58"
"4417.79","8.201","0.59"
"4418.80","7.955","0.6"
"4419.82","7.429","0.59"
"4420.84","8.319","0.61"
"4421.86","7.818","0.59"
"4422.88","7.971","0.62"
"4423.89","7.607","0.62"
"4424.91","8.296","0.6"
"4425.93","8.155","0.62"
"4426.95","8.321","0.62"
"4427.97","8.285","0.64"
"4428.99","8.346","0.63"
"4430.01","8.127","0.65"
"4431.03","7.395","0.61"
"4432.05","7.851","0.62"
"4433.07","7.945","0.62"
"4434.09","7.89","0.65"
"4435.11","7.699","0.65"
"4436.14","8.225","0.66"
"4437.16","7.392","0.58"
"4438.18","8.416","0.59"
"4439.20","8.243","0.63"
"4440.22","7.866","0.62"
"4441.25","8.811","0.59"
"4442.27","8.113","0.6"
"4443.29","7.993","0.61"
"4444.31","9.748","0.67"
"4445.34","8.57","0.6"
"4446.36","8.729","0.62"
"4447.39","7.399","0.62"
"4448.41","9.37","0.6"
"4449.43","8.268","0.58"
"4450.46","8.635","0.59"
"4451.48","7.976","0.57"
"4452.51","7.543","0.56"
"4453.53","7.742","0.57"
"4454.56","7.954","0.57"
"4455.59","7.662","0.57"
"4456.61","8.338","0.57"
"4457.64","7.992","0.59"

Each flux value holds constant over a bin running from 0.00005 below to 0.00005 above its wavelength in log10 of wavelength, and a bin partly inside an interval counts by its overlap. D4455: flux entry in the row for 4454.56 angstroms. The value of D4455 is 7.954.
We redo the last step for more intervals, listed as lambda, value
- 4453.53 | 7.742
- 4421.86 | 7.818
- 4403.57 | 8.082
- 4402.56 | 7.936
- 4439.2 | 8.243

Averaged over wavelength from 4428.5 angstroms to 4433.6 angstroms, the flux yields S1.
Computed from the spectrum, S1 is 7.93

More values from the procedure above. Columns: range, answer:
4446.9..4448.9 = 8.4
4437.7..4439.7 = 8.34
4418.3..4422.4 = 7.86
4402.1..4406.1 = 8.15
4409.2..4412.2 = 7.65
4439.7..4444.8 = 8.51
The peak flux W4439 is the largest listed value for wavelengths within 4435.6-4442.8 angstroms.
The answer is 8.811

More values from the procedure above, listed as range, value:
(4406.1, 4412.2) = 8.713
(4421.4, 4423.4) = 7.971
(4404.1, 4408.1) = 8.515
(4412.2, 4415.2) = 7.741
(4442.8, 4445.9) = 9.748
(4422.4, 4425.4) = 8.296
